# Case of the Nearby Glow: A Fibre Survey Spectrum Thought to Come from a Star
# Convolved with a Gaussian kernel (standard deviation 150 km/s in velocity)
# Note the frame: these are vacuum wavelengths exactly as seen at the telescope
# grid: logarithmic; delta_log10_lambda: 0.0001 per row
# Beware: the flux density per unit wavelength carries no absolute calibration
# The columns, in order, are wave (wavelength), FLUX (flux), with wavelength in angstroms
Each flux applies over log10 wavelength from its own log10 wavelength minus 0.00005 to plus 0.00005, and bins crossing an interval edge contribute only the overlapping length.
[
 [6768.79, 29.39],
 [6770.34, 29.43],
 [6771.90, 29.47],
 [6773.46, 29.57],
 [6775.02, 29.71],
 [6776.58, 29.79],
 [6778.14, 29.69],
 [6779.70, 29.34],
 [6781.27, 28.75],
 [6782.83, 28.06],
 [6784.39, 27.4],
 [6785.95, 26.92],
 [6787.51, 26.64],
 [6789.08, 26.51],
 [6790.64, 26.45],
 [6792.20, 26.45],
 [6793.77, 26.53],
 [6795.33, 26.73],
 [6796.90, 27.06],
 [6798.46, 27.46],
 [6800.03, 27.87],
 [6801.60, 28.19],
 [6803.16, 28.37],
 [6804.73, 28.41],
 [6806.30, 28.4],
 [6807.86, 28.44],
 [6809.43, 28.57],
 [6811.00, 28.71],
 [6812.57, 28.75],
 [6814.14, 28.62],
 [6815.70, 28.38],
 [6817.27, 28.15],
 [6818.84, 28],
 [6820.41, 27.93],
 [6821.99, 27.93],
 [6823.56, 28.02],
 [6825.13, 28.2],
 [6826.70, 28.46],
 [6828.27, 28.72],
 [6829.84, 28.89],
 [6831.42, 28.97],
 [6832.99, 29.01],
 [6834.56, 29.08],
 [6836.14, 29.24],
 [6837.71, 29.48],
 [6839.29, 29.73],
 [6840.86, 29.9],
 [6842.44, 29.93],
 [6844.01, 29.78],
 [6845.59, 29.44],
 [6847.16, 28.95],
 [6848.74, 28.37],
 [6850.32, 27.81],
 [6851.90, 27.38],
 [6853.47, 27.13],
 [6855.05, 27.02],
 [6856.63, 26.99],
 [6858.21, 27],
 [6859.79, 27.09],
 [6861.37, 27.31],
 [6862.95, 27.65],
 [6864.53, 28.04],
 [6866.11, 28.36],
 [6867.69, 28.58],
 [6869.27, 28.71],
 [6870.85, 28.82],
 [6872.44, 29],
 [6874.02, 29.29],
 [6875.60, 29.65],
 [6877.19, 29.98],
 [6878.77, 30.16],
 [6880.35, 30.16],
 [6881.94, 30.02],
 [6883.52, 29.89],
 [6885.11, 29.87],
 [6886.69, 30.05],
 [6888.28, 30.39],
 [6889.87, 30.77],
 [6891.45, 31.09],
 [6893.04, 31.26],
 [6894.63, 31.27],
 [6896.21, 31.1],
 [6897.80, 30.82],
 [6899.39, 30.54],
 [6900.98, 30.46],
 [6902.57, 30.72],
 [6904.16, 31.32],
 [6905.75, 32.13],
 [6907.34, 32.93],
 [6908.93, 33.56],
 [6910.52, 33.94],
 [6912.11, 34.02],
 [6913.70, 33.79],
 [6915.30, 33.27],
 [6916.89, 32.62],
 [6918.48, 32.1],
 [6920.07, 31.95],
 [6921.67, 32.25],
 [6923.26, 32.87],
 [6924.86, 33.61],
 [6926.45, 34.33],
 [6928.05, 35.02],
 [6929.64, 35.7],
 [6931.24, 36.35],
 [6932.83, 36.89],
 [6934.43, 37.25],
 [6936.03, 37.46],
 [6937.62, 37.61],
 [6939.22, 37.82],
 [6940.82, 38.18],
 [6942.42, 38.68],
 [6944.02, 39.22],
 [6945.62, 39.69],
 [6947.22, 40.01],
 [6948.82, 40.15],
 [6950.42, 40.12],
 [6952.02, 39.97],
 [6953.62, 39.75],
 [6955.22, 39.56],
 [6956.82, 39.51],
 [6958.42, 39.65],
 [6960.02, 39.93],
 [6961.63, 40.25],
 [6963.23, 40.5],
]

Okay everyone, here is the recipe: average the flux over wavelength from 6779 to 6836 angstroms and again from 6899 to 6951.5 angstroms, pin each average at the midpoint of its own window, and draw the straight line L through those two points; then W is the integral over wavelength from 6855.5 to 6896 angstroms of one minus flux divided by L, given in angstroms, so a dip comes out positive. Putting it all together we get 3.63 angstroms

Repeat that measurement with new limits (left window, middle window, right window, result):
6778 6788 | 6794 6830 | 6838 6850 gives 0.7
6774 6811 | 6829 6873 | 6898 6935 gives 2.8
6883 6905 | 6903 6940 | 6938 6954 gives 1.0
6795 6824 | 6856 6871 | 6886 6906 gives 1.0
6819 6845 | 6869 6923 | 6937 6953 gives 5.5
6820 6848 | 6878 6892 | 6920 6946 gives 1.1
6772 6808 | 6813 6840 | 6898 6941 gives 0.9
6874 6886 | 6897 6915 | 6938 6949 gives 0.8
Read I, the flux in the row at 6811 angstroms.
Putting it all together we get 28.71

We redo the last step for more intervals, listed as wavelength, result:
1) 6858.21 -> 27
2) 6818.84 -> 28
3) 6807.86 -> 28.44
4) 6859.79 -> 27.09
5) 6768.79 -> 29.39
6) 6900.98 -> 30.46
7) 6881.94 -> 30.02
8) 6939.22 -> 37.82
